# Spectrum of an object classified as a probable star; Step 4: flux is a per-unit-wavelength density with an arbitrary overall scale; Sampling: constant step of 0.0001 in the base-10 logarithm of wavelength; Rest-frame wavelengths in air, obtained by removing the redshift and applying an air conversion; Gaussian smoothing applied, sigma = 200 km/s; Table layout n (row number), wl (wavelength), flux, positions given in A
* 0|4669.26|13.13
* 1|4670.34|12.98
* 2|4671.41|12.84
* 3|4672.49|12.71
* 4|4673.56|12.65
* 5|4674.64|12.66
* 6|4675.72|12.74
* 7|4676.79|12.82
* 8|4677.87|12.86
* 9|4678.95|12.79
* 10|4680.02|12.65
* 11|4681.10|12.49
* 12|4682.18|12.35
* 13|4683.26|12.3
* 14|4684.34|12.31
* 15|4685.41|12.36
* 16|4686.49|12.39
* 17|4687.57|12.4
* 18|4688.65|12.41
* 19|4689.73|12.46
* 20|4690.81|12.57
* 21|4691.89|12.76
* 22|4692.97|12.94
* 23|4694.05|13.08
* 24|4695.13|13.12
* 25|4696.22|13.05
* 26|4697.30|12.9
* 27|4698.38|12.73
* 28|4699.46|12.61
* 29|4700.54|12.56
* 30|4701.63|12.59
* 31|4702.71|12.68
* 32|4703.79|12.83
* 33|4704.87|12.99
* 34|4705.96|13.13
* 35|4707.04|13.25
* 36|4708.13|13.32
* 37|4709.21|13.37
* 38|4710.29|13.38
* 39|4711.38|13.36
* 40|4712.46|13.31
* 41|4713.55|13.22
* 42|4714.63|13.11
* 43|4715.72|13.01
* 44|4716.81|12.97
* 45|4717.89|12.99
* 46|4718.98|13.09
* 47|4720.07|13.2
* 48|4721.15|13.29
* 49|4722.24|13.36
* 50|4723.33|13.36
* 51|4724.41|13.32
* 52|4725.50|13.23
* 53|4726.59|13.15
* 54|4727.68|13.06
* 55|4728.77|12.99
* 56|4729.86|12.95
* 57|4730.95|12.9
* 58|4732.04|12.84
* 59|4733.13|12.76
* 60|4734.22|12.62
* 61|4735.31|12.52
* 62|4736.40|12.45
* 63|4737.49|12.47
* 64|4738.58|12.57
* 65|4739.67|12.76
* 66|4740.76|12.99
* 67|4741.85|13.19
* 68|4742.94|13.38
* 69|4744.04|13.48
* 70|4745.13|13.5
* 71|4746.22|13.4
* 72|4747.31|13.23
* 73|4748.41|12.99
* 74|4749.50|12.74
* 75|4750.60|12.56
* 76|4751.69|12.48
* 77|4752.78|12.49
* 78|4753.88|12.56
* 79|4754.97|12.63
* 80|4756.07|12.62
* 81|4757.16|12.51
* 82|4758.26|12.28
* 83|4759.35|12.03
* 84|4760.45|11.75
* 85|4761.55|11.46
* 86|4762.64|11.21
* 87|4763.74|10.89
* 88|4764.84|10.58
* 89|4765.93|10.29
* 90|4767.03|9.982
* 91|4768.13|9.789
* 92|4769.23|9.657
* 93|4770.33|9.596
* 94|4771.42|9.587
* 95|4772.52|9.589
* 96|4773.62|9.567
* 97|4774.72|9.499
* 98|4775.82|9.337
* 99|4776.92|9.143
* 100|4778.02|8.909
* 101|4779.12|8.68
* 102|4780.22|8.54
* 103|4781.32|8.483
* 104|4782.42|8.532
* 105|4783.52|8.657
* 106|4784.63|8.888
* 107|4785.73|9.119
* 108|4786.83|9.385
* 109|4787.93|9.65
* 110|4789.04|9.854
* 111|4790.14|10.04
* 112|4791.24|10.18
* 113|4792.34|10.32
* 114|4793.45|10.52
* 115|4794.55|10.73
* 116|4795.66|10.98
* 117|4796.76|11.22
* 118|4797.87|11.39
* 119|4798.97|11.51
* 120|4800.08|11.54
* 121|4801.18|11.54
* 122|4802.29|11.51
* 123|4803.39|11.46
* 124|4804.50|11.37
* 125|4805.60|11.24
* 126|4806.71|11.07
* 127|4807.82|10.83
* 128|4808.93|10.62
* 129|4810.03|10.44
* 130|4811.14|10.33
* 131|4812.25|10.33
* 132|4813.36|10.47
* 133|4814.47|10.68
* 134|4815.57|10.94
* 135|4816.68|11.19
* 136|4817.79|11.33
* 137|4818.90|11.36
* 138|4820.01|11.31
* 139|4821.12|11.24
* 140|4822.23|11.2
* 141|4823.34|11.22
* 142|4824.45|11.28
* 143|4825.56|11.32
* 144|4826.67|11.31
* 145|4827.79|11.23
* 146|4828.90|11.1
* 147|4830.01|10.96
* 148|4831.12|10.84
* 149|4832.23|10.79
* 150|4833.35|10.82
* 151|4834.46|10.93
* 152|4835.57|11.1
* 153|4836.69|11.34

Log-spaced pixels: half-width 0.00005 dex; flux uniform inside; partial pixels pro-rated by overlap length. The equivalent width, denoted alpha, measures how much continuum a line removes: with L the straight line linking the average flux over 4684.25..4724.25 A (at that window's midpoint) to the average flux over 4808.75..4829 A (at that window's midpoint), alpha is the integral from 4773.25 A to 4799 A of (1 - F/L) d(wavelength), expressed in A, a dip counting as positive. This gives 4.2 A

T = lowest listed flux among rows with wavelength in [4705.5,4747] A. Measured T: 12.45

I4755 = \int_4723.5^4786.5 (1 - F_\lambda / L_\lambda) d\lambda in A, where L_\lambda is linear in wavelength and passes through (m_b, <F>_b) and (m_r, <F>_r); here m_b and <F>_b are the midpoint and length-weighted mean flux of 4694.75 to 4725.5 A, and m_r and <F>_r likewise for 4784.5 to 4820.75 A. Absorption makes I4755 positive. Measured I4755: 2.58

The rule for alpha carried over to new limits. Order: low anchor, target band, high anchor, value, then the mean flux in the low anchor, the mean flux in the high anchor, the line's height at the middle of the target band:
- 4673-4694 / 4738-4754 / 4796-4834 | -1.5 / 12.6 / 11.1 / 11.9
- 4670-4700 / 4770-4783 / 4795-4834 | 2.7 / 12.7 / 11.1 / 11.6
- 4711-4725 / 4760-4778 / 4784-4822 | 2.5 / 13.2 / 10.7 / 11.7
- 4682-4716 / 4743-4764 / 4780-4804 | -2.2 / 12.8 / 10.2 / 11.3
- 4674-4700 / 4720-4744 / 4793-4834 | -1.8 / 12.7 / 11.1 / 12.1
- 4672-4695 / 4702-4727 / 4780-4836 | -2.1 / 12.6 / 10.7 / 12.1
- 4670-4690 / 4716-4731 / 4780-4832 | -1.5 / 12.6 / 10.6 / 11.9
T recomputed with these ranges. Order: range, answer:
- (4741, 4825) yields 8.483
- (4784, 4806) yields 8.888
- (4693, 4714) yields 12.56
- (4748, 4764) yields 10.89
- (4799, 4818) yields 10.33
